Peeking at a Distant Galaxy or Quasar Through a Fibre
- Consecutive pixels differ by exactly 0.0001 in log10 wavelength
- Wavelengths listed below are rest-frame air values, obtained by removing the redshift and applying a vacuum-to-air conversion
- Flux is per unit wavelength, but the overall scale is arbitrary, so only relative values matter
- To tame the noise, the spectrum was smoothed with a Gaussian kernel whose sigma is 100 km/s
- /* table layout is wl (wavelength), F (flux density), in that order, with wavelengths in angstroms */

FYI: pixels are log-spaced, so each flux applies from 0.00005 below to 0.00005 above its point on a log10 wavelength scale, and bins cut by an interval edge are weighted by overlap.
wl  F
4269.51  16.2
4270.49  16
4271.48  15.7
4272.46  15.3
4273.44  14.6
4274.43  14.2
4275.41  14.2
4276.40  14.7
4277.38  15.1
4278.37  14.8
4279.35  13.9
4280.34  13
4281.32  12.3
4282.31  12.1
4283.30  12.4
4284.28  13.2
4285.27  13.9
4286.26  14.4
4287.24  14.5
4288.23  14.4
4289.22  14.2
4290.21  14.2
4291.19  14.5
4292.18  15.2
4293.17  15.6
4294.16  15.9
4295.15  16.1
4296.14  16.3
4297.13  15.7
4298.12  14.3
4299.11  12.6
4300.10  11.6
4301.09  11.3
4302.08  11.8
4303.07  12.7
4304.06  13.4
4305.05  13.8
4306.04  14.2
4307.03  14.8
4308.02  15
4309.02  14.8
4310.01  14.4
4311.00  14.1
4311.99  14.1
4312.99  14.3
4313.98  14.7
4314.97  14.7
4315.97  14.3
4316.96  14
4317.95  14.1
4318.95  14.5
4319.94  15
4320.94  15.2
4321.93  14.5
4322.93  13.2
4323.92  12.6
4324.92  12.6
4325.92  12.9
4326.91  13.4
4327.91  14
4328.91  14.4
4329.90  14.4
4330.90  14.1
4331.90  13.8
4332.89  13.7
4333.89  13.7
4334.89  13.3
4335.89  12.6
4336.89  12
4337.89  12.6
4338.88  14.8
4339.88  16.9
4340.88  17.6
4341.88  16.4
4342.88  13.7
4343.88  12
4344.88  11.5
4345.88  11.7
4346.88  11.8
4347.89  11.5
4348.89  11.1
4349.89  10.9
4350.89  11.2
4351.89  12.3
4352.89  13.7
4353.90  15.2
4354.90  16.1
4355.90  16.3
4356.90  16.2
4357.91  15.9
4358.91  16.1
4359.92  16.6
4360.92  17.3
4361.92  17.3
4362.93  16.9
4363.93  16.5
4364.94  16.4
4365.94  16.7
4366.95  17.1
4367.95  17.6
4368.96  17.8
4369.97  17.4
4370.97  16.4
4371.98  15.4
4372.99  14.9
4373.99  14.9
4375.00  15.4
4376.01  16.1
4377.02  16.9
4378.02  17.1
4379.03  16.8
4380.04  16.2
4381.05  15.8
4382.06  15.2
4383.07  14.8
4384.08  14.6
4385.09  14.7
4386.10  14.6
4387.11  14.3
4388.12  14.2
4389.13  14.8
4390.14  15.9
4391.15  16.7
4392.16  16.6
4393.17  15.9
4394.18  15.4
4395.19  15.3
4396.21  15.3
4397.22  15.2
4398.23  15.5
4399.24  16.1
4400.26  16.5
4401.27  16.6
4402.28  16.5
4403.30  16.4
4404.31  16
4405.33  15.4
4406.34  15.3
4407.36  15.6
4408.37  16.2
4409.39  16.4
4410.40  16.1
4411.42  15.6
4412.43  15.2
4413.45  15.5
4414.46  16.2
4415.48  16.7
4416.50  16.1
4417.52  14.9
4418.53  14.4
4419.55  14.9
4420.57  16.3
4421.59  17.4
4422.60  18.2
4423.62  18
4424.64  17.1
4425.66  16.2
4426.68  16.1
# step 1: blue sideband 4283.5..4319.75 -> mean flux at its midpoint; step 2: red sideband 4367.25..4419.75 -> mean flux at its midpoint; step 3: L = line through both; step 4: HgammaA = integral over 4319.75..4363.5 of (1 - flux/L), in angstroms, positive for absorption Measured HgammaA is 2.4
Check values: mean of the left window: 14.2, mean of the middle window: 14.1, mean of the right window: 15.8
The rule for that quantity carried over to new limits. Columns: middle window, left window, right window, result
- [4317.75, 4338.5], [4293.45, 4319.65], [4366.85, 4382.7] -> 1.6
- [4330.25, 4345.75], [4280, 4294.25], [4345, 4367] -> 0.7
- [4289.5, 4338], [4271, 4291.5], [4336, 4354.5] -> -1.3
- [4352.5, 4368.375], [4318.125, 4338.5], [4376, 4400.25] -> -1.8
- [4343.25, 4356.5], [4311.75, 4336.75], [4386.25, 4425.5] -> 1.6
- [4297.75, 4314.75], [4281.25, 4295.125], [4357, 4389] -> 1.1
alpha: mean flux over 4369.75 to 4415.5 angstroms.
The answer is 15.7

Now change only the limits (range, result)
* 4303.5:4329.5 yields 14.1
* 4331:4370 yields 14.6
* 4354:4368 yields 16.6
